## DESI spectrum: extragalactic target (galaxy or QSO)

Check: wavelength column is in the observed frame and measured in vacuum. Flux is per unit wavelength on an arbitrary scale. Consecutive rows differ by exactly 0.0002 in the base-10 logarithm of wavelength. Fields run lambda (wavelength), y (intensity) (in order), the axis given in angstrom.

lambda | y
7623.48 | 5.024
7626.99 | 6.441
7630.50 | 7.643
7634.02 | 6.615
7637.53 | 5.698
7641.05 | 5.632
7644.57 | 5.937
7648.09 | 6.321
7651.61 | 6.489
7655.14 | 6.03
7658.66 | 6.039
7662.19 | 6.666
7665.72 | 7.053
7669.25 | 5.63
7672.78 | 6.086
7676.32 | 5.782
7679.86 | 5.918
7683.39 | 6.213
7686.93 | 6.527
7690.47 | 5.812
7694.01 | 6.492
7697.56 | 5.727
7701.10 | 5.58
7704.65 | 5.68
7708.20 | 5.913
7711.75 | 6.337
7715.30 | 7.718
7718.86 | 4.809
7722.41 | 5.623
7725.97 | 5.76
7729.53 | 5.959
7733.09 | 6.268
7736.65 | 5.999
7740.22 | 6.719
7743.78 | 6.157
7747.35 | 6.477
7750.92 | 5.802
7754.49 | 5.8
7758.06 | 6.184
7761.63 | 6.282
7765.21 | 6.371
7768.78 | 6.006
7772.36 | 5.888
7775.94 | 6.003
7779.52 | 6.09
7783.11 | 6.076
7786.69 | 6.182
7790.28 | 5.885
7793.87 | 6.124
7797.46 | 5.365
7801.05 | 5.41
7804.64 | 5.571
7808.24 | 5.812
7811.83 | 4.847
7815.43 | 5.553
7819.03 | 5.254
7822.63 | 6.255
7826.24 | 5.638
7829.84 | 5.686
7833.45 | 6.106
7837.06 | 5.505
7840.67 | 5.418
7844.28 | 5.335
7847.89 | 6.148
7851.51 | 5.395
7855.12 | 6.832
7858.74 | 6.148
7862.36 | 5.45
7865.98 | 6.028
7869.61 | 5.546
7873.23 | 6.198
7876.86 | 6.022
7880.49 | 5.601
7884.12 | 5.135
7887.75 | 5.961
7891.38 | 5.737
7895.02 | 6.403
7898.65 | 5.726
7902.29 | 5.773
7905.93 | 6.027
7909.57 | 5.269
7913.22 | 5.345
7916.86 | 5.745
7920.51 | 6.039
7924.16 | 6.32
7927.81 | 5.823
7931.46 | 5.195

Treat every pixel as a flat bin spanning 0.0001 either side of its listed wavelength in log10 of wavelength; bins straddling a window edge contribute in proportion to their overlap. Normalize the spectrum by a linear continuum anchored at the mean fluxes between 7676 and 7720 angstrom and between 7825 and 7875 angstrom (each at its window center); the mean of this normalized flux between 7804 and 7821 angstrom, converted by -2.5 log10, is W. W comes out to 0.09 mag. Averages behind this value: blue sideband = 6.07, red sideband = 5.82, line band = 5.41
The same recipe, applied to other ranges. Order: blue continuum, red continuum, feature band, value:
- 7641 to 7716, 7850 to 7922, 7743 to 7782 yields -0.01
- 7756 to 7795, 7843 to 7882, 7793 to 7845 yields 0.08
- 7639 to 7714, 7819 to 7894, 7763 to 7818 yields 0.02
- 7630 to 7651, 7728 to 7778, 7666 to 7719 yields 0.02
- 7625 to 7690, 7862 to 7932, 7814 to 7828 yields 0.05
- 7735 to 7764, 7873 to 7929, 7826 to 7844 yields 0.06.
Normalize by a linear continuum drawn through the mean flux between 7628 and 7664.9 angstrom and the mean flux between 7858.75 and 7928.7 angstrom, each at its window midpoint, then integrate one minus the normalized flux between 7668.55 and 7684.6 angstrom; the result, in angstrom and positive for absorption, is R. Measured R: 0.8 angstrom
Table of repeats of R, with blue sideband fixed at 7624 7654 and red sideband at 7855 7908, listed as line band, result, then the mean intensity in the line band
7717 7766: 0.8 angstrom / 6.01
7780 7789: -0.1 angstrom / 6.11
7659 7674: -0.2 angstrom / 6.34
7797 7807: 0.9 angstrom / 5.48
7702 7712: 0.5 angstrom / 5.89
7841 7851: 0.5 angstrom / 5.65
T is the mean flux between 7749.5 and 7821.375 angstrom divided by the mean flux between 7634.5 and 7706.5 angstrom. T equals 1.0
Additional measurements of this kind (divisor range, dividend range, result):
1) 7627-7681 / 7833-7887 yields 0.93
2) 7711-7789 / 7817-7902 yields 0.95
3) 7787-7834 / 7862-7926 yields 1.03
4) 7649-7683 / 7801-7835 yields 0.91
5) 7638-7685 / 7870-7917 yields 0.94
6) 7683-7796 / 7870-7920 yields 0.95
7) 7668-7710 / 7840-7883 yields 0.98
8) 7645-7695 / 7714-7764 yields 0.98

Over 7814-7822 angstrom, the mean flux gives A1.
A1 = 5.52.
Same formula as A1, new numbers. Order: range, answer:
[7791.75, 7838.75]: 5.63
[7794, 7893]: 5.71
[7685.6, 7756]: 6.06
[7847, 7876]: 5.96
